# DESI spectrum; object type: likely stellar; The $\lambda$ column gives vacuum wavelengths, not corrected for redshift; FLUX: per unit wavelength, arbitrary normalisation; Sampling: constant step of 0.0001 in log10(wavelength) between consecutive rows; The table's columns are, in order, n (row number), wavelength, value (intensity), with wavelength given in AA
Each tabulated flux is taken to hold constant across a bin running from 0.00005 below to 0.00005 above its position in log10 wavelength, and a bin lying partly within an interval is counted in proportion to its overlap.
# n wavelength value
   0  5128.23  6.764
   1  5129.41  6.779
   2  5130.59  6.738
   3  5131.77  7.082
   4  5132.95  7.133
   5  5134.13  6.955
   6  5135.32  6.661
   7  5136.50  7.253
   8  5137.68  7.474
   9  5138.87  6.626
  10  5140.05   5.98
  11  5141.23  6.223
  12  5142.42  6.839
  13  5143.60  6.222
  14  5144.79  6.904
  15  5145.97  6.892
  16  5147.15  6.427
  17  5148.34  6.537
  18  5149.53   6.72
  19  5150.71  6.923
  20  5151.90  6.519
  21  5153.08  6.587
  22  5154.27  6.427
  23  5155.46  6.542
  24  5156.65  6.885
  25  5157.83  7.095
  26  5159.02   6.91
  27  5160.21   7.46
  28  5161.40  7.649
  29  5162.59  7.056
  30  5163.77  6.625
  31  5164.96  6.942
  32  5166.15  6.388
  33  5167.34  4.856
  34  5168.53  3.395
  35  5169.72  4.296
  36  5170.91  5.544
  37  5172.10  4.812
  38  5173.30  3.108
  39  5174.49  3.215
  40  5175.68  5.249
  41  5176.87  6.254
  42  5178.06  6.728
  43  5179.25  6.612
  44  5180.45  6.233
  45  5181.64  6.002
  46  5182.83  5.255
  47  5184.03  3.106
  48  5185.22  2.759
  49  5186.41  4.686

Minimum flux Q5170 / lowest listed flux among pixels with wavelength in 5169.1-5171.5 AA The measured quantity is 4.296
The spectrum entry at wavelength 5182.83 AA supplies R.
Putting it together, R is 5.255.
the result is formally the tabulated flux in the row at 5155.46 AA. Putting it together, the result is 6.542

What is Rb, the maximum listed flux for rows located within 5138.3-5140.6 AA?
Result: 6.626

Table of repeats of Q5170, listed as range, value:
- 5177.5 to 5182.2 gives 6.002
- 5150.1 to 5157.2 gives 6.427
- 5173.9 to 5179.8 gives 3.215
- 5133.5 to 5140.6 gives 5.98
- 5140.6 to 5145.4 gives 6.222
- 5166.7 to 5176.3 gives 3.108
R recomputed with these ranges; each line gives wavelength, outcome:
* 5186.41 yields 4.686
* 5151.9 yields 6.519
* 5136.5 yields 7.253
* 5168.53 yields 3.395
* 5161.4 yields 7.649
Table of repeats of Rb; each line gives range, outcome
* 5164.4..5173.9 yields 6.942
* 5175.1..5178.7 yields 6.728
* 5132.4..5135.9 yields 7.133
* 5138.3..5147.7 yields 6.904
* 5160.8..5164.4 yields 7.649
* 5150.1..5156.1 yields 6.923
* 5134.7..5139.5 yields 7.474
